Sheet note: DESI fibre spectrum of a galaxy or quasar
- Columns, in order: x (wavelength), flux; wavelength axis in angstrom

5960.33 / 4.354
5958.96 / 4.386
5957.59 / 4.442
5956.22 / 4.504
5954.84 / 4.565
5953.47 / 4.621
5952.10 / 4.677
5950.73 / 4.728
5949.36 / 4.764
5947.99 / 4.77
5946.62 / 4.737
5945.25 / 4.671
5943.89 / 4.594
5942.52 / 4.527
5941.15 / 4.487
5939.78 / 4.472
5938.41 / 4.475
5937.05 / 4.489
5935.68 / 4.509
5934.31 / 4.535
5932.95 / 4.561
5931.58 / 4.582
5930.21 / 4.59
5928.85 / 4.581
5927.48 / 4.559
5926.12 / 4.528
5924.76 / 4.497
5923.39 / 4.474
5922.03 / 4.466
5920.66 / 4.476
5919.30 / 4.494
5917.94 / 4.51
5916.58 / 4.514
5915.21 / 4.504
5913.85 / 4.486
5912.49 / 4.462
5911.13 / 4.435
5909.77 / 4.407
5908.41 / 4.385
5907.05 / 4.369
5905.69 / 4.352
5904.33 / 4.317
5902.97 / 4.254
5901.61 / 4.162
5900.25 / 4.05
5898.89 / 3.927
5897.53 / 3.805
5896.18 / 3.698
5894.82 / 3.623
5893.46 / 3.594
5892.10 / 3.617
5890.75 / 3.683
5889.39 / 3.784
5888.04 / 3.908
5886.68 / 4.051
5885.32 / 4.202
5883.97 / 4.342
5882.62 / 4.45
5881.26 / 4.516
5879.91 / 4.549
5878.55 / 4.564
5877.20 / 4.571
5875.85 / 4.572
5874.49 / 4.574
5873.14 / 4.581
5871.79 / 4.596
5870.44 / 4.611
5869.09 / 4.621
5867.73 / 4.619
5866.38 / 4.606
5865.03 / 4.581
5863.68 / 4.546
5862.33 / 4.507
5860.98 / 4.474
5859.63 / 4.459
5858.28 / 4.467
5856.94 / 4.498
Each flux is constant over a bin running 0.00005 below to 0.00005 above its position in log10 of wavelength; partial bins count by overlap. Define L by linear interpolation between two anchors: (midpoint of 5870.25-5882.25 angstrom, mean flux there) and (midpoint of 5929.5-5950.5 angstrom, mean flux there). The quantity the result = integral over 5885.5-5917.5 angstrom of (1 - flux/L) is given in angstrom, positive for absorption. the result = 3.3 angstrom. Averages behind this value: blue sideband 4.56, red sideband 4.59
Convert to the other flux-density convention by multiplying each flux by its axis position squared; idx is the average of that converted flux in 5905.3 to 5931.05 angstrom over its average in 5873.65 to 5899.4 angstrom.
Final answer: 1.1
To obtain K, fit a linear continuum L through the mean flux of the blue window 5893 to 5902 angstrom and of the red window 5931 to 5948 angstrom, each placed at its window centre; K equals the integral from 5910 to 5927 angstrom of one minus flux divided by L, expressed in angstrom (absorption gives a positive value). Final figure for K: -1.2 angstrom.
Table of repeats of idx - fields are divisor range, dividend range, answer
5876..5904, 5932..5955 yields 1.15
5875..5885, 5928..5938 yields 1.03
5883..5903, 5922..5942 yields 1.17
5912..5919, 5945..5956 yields 1.05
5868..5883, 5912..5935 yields 1.01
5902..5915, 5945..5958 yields 1.08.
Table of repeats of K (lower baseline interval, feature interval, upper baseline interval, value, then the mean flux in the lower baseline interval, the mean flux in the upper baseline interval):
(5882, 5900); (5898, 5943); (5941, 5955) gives -1.5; 3.9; 4.66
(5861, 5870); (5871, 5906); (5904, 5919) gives 2.6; 4.57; 4.44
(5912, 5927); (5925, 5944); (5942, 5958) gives 0.1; 4.49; 4.64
